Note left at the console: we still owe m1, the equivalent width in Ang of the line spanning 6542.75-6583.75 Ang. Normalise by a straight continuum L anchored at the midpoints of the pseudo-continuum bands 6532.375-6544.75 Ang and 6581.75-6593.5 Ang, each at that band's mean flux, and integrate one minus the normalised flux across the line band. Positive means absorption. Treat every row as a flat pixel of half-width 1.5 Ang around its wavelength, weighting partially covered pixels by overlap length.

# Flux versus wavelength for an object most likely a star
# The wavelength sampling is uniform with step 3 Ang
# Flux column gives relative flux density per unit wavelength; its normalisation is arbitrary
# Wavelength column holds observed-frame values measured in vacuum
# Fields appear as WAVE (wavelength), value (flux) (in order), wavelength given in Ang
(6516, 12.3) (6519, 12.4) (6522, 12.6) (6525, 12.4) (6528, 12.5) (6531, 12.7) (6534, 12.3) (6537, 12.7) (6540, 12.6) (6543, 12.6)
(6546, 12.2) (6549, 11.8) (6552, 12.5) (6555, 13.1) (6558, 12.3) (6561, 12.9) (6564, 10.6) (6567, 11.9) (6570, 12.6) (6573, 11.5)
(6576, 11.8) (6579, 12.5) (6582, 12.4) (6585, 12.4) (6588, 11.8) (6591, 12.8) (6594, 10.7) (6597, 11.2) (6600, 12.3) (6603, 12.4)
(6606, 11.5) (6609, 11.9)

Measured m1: 0.6 Ang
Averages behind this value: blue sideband 12.5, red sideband 12.2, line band 12.2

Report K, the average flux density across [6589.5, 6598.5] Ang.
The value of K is 11.6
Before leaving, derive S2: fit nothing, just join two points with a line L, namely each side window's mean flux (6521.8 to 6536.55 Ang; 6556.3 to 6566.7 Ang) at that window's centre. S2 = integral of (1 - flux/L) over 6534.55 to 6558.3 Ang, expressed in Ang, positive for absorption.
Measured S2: -0.5 Ang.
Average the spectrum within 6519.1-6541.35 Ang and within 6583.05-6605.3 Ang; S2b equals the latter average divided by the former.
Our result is 1.0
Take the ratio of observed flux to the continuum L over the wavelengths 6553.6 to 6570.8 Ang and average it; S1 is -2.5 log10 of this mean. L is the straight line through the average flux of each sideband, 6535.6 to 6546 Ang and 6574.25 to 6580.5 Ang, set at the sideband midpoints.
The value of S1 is 0.01 mag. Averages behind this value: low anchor 12.6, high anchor 12.1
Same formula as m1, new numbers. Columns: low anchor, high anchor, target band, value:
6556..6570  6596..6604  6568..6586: -0.2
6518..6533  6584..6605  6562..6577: 0.5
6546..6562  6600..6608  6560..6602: 0.9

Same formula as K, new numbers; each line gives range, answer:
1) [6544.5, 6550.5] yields 12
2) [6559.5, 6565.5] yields 11.8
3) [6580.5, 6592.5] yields 12.4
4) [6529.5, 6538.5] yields 12.6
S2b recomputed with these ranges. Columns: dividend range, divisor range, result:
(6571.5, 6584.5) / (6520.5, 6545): 0.96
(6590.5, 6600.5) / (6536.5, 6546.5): 0.92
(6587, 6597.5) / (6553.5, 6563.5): 0.93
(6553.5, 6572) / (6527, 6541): 0.97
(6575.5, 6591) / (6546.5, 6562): 0.98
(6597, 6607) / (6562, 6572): 1.02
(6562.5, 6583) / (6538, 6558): 0.95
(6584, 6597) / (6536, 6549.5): 0.95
